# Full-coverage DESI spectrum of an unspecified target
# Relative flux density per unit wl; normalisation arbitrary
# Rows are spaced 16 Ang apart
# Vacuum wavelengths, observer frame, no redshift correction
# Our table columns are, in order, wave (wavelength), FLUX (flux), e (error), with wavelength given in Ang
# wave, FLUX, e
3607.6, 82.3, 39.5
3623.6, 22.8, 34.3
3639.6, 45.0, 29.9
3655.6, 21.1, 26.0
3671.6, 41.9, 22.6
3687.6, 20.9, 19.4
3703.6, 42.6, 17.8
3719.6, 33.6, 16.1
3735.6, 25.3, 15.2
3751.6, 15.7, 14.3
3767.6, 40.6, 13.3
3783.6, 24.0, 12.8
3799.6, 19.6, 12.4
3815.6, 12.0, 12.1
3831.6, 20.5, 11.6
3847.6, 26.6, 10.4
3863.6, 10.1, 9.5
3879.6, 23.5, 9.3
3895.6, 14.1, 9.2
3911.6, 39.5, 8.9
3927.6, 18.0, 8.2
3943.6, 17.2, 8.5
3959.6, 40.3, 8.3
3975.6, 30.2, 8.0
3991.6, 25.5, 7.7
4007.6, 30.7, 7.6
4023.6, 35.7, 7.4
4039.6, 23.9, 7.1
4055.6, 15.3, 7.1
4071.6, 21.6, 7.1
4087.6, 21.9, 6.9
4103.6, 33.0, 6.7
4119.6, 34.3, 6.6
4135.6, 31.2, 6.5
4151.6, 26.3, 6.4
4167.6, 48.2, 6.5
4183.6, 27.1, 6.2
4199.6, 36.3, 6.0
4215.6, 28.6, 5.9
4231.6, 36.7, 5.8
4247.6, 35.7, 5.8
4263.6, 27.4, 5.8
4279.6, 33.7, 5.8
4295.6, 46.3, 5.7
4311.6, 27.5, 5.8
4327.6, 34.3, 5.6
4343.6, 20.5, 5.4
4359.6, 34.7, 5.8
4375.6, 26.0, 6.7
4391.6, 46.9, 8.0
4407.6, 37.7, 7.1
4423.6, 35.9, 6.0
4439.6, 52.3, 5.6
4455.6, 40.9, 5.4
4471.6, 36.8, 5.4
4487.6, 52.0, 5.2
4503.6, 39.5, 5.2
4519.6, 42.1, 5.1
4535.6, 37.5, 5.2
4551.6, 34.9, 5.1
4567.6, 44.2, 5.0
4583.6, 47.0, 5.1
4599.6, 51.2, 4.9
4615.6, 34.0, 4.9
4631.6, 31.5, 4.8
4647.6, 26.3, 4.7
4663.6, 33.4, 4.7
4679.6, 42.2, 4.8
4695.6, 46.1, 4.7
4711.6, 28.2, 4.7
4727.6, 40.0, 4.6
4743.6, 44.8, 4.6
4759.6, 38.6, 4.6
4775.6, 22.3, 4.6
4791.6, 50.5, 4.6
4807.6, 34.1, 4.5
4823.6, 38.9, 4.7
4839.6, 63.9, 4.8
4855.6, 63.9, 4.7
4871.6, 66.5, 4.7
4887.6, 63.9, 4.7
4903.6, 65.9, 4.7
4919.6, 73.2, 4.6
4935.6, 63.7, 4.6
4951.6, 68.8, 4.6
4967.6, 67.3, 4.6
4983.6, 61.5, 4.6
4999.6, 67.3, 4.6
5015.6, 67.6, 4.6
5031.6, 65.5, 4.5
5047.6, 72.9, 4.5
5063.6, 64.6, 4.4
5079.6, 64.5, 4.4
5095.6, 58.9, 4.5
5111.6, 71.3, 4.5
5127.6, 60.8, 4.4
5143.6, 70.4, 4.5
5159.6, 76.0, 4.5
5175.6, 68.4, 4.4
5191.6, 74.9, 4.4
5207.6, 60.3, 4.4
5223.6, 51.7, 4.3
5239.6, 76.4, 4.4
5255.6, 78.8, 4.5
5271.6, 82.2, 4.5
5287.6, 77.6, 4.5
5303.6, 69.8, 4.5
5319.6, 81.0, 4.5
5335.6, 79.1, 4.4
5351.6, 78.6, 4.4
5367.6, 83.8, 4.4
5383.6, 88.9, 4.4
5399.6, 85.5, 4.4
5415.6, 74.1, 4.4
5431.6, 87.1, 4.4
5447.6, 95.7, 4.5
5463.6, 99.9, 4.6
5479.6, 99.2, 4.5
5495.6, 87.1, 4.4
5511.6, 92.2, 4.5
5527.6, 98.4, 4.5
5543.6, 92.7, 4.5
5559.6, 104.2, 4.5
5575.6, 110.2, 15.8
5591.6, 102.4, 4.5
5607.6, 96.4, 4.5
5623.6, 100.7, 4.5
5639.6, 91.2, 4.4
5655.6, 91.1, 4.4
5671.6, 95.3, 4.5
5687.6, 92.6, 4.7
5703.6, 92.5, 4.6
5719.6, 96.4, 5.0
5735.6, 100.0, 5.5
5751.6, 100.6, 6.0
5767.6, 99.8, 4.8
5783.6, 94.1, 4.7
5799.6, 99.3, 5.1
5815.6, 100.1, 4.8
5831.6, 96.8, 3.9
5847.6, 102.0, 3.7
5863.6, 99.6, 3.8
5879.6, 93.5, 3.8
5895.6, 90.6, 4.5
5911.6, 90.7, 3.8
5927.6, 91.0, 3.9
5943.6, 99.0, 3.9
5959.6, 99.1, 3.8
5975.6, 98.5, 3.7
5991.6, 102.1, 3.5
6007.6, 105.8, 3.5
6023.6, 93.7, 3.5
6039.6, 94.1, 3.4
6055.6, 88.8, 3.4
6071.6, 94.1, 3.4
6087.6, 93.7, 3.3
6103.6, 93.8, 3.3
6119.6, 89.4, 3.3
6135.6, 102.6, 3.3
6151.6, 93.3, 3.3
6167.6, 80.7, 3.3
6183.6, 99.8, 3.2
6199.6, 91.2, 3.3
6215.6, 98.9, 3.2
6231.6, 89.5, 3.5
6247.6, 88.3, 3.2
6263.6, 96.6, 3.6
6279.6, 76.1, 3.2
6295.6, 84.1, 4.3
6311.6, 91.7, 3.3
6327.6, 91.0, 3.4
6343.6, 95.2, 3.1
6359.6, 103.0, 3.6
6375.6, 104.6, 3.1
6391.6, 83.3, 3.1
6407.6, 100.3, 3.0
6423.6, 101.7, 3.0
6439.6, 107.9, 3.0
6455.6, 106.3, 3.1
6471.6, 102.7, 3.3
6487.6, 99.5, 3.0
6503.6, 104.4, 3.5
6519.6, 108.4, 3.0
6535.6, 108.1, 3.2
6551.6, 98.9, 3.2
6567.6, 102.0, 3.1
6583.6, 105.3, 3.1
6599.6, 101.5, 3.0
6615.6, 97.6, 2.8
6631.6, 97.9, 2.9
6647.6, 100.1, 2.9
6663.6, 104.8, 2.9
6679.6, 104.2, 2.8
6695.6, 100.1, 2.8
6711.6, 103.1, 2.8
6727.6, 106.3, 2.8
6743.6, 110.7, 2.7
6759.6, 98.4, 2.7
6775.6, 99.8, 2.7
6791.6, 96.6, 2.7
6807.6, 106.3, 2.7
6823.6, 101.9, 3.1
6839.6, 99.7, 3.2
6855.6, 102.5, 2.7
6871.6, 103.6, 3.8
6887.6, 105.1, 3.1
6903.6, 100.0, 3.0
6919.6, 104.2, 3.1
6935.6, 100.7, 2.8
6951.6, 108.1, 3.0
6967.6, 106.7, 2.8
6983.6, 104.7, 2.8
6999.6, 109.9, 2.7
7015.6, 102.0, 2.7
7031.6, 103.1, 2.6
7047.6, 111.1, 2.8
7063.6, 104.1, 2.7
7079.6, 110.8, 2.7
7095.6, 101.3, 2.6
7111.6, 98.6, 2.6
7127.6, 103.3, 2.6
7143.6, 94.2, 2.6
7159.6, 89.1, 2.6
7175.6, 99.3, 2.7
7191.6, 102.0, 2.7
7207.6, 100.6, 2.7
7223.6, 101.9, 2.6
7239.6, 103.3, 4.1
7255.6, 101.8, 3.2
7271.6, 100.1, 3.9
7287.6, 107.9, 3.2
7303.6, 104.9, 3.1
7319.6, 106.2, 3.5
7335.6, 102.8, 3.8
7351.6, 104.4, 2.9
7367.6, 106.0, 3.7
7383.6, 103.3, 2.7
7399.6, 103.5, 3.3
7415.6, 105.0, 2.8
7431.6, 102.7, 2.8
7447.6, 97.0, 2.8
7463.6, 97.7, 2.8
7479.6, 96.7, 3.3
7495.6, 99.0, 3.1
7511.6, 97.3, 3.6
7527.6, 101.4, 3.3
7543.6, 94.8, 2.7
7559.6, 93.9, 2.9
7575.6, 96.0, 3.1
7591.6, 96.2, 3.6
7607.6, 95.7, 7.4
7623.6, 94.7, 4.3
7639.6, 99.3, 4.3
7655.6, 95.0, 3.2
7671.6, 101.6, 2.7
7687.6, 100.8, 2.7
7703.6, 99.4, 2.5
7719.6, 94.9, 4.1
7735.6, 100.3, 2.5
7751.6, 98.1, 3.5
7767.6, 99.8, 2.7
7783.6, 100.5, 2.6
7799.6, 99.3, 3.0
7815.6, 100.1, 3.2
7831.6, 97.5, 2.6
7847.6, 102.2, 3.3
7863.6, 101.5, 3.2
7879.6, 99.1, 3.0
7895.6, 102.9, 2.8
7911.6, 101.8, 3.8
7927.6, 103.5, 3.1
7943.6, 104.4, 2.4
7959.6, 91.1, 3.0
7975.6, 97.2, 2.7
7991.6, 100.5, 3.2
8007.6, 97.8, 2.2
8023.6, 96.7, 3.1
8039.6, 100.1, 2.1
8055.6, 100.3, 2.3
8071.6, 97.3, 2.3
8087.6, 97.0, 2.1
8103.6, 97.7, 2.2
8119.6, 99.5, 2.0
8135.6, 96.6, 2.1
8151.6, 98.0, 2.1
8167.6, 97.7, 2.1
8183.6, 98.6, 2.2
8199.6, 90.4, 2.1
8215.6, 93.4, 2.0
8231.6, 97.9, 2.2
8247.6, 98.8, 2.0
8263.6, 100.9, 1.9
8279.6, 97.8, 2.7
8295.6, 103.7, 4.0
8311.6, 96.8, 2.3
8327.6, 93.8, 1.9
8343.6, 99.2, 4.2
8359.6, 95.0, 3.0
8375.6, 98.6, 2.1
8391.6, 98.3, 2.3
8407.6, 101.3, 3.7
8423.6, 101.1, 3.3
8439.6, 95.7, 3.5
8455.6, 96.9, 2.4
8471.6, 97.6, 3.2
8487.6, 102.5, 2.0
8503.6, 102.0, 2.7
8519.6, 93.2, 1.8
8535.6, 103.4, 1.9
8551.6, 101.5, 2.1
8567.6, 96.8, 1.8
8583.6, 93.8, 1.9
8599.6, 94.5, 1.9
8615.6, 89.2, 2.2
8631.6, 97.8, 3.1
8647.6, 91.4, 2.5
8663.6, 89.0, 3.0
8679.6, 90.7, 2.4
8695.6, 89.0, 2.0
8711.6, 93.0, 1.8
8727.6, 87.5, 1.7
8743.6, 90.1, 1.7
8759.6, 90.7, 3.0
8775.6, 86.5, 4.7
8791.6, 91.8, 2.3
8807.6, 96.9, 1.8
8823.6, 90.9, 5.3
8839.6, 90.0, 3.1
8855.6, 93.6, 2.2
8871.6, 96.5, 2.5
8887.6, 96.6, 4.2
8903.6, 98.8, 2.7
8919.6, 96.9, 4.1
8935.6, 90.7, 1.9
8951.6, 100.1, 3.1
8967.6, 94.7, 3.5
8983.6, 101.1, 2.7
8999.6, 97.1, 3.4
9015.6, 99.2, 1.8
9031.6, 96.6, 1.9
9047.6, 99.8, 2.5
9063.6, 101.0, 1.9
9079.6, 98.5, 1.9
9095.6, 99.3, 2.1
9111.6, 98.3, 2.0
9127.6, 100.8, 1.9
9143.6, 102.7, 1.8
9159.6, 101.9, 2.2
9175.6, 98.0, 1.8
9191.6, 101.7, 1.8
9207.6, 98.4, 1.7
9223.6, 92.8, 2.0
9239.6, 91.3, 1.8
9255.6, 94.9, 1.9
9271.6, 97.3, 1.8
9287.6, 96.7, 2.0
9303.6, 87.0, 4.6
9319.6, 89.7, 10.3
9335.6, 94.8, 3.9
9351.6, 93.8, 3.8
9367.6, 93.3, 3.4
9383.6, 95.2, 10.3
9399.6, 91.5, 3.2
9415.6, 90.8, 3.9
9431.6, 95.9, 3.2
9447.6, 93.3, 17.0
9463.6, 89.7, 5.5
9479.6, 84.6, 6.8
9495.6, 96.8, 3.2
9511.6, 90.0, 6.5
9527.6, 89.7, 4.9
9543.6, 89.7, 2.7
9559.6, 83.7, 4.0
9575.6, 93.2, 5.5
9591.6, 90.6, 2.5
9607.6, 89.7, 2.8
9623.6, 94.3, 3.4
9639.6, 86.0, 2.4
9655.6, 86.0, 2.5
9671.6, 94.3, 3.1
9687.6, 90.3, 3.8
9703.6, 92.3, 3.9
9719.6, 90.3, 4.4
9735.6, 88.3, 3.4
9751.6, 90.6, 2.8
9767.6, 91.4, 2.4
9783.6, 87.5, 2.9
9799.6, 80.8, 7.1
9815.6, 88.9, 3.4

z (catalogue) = 0.214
